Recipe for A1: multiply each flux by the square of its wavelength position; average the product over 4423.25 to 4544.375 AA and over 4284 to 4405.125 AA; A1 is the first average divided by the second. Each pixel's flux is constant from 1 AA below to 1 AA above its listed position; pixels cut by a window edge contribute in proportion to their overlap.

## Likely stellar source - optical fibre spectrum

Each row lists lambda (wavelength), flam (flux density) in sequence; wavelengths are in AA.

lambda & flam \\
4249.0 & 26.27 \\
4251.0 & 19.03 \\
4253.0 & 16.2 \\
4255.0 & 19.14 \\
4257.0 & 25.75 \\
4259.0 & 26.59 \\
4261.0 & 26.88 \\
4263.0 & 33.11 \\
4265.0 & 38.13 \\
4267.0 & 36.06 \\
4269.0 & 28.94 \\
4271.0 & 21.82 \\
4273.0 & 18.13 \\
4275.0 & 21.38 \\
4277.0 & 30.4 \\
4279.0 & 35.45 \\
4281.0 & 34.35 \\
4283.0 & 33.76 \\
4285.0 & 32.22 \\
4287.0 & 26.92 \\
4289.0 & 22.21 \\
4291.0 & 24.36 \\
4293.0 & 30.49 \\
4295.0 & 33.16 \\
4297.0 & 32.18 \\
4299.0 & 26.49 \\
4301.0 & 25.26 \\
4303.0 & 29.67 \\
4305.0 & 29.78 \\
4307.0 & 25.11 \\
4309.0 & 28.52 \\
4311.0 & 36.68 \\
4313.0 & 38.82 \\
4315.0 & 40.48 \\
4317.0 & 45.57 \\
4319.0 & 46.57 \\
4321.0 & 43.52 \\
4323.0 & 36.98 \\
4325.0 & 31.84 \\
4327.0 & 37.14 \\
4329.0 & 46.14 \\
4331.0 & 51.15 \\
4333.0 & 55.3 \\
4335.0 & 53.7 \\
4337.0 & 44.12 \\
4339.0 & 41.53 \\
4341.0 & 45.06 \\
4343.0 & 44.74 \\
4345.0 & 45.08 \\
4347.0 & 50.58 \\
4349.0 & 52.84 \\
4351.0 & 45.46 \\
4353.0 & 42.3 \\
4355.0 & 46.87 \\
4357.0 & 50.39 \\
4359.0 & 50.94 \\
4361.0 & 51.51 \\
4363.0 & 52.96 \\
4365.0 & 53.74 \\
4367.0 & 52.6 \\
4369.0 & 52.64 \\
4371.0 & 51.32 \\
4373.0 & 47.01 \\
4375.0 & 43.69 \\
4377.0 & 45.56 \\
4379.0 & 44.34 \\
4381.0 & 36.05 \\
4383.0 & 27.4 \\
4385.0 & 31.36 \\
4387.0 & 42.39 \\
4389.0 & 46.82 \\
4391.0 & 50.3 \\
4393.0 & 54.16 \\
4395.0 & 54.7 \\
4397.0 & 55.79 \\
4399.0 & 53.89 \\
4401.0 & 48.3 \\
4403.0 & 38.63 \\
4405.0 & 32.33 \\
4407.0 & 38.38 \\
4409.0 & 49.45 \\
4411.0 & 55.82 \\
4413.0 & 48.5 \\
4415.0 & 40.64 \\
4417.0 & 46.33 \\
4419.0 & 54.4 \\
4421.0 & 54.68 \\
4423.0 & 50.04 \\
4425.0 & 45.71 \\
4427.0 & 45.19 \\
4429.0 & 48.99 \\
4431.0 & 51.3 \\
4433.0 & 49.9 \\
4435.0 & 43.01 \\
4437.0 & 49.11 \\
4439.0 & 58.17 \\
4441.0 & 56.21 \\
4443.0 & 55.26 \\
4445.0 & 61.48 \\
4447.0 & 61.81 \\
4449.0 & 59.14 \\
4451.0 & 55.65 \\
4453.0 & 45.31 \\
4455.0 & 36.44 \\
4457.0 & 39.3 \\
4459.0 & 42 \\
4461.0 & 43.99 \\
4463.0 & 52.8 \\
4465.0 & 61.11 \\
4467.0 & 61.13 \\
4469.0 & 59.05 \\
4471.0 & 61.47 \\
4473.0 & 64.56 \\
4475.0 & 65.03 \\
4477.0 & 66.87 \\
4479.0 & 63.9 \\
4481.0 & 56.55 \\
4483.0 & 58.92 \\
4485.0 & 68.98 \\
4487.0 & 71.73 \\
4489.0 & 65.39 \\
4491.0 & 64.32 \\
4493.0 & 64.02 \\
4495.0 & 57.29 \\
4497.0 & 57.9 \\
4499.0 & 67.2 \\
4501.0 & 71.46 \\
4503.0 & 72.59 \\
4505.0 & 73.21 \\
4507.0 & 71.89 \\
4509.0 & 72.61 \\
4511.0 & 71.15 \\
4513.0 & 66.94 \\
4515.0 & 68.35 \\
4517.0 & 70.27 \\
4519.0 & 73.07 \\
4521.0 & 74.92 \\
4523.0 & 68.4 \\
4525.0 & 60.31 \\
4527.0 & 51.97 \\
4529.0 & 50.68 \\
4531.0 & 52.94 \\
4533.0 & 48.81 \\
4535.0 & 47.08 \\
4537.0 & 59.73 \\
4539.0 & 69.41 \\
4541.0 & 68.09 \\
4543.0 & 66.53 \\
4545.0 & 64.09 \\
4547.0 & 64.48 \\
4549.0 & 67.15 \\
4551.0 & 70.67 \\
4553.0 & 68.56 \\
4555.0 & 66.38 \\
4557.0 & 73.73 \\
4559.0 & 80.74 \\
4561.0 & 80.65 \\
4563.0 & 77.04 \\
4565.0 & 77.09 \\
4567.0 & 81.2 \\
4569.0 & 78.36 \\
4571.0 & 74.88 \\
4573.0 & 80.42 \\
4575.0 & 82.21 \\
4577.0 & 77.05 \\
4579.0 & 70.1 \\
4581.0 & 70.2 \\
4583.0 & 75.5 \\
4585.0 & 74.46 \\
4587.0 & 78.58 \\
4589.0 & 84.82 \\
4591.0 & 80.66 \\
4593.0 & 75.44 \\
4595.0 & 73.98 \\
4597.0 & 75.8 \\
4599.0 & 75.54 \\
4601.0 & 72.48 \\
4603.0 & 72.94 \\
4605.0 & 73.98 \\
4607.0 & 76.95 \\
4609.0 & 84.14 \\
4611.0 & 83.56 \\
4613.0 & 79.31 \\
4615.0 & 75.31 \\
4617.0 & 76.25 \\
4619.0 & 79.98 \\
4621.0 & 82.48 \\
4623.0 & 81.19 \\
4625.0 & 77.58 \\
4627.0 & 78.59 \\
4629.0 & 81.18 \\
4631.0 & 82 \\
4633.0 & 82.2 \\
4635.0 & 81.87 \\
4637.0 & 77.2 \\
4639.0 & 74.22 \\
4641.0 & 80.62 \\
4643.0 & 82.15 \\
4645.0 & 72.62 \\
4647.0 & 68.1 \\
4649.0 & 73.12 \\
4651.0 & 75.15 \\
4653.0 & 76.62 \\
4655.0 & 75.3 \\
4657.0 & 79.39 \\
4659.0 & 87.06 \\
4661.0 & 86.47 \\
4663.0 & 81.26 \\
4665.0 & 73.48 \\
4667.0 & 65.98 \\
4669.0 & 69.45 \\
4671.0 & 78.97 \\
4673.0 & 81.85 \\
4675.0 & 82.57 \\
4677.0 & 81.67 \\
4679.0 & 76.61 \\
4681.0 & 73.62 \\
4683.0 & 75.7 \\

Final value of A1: 1.51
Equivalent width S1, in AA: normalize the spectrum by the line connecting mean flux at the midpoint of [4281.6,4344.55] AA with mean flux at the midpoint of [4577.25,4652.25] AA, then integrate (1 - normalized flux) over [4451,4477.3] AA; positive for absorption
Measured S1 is 1.7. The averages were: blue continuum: 36.8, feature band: 53.5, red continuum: 77.3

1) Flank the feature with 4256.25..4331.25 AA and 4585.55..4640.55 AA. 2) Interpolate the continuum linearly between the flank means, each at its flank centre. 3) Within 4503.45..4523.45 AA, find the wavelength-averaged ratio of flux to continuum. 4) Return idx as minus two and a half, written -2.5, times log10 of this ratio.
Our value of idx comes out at -0.12 mag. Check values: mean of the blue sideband 32.3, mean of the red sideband 78.4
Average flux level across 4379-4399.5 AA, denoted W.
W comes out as 45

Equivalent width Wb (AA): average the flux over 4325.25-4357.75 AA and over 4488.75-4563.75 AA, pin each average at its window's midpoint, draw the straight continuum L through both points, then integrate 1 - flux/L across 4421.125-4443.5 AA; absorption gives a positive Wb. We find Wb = 2.38 AA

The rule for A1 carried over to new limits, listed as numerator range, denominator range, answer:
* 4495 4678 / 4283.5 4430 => 1.90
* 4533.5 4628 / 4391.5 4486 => 1.51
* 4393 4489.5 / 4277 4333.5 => 1.62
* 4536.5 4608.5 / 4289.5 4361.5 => 2.05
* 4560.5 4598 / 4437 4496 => 1.41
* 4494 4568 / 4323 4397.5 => 1.56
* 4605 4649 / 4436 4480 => 1.53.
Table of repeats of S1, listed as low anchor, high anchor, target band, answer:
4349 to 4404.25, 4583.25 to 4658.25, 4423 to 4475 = 3.4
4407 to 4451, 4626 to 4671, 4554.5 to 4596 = -4.9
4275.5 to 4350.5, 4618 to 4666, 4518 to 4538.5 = 1.7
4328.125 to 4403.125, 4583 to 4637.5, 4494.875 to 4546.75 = 1.8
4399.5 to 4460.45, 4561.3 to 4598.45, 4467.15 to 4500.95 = -2.6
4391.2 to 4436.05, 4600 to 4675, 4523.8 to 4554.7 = 2.0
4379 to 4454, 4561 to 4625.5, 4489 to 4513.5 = -2.0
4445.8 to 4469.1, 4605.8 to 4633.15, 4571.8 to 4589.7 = -0.9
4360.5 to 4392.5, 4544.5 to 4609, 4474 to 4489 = -0.9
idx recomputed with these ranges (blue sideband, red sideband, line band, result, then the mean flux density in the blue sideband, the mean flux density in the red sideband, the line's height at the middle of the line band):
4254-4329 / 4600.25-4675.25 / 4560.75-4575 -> -0.15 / 31.4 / 78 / 68.6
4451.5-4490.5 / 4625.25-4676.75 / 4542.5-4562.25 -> -0.06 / 57.2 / 77.9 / 66.6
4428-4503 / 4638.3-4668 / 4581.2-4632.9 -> -0.09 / 57.4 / 76.8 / 72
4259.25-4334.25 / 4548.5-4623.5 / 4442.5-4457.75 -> 0.09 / 33.4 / 76.6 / 56.3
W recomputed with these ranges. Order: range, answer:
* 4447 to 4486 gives 56.1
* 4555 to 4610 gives 76.8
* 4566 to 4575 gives 79.1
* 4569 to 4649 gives 77.6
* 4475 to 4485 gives 62.6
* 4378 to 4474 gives 49.2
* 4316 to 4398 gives 46.4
